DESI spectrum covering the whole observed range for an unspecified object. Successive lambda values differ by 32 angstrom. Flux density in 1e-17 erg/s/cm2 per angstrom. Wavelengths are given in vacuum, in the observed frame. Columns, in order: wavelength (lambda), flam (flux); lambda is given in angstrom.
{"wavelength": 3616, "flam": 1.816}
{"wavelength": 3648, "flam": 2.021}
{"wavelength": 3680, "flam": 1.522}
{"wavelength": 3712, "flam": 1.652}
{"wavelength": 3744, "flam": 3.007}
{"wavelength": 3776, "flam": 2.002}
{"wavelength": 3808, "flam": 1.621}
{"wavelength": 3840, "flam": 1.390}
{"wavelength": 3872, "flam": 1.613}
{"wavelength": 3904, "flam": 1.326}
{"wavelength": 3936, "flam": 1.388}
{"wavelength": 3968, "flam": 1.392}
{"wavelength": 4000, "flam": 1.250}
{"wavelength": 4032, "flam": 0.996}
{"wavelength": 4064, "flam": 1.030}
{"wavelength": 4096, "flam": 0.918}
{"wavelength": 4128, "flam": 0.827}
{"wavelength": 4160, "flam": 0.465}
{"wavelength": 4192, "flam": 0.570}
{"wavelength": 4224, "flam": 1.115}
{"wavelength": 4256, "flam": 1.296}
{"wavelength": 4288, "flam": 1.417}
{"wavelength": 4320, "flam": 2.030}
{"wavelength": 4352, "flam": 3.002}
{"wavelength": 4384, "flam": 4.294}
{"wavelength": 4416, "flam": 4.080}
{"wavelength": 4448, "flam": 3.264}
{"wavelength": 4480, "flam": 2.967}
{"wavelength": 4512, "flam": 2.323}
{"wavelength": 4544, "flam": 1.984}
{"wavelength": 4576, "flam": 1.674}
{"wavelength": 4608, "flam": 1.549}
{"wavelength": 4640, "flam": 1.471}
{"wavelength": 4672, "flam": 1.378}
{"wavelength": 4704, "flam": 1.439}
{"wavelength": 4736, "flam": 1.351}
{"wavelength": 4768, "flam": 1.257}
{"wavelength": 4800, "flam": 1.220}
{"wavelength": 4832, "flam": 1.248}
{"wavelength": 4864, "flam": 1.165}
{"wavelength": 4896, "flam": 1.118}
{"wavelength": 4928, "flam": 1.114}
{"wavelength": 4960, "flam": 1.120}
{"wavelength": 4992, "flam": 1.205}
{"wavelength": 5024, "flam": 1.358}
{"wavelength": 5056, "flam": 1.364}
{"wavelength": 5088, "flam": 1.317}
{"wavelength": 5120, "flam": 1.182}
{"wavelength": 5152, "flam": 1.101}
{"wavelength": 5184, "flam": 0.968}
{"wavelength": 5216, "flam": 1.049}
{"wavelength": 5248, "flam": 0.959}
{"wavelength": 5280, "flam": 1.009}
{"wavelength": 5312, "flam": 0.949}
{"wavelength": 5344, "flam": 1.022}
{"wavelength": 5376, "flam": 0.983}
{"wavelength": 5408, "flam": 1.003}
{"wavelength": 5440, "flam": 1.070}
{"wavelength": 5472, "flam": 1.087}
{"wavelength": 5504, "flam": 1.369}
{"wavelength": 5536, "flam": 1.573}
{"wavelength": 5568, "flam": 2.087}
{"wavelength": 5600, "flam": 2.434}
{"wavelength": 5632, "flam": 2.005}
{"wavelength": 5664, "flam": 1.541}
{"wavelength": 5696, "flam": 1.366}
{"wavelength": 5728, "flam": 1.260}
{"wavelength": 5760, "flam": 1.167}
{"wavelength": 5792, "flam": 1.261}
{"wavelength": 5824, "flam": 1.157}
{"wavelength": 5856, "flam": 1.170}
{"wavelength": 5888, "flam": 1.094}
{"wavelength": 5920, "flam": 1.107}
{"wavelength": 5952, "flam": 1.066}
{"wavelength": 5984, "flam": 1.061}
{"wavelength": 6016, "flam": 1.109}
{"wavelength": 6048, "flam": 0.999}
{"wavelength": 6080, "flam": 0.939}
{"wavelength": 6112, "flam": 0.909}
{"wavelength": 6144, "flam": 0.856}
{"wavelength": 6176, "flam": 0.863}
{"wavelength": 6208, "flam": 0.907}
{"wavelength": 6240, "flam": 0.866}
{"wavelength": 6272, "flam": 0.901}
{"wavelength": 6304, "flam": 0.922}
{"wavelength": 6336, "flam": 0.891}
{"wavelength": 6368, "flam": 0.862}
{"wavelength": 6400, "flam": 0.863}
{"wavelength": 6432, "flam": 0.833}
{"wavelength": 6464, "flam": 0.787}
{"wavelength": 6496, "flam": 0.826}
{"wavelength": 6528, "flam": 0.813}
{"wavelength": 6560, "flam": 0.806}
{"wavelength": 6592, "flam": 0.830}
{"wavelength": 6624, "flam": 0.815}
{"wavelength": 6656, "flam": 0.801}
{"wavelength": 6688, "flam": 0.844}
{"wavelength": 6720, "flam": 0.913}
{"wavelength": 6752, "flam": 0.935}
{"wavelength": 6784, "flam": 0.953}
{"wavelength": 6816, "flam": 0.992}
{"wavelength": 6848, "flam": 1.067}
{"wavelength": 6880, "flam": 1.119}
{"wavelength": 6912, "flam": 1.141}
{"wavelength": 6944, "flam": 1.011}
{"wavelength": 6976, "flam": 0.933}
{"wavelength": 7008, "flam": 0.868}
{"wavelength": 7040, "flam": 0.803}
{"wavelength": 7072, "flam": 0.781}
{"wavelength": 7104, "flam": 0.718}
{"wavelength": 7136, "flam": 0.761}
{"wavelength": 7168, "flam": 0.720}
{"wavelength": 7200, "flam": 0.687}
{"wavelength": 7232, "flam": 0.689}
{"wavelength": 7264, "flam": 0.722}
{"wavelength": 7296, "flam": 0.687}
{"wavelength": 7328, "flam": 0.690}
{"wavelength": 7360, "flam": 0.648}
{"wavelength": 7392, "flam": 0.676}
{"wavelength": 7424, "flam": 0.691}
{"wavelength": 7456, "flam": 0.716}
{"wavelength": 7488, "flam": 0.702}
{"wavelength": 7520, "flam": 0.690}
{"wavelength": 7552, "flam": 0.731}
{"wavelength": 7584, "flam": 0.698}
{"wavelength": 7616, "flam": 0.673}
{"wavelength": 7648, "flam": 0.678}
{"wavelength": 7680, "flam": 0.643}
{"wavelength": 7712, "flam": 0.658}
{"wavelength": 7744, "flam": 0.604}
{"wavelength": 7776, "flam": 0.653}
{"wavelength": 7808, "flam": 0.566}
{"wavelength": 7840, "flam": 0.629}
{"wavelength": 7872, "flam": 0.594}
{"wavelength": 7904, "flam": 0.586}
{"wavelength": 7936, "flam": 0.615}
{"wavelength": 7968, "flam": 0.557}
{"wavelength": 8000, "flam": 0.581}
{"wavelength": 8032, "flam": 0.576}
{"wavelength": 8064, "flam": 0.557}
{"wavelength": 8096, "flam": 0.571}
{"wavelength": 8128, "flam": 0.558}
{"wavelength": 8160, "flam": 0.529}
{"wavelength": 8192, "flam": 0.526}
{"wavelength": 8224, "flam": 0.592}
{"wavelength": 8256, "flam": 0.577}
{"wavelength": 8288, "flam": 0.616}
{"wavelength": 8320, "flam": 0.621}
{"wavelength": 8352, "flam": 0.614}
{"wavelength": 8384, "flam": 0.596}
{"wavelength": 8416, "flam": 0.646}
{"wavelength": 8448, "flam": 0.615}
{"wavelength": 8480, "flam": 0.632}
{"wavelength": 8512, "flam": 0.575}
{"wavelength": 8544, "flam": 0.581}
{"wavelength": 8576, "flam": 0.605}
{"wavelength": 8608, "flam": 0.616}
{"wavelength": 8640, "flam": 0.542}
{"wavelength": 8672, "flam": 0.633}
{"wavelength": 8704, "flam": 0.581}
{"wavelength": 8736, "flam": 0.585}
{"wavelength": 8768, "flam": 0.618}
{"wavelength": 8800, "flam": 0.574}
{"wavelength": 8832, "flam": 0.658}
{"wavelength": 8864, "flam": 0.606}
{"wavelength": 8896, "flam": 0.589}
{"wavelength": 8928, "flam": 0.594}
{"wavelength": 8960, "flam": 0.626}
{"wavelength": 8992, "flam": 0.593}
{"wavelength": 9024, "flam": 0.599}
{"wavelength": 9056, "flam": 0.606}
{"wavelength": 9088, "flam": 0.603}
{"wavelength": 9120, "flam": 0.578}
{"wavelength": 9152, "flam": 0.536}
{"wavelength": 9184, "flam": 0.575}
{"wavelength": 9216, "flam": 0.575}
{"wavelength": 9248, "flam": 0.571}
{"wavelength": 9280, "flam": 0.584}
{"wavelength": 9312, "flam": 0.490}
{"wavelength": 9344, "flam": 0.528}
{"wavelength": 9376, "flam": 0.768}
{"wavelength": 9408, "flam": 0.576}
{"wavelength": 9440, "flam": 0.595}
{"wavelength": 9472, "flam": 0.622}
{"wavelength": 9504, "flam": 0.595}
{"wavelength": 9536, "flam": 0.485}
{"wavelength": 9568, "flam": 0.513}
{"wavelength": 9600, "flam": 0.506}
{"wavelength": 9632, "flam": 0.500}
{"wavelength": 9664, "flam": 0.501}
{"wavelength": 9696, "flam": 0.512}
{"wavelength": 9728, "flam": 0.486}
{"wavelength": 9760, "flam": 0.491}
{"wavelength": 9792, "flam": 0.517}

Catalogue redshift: 2.62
